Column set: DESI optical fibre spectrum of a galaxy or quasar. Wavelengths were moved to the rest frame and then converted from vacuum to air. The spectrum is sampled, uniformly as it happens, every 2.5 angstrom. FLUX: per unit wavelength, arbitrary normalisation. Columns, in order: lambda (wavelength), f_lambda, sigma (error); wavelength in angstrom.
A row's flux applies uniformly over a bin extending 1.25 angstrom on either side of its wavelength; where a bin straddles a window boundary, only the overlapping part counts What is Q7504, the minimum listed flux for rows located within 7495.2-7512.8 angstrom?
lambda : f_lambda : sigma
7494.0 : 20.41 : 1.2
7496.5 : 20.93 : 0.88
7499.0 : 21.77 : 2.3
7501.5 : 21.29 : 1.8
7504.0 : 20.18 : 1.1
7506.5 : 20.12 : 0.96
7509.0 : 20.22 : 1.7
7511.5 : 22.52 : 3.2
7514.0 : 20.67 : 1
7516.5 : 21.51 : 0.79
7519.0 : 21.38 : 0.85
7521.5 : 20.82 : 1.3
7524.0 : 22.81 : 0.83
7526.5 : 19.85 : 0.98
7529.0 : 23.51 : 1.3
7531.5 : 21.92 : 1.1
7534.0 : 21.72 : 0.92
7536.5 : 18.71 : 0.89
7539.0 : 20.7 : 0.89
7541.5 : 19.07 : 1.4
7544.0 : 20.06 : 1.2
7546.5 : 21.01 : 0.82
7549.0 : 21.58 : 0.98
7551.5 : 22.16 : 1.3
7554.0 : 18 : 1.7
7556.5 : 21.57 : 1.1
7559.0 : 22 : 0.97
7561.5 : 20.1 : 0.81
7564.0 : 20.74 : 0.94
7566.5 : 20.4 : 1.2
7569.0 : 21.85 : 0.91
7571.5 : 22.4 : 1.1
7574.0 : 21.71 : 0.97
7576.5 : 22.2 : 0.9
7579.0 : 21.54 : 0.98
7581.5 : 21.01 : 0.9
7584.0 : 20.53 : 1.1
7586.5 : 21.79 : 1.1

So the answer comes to 20.12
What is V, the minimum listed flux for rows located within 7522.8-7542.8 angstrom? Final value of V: 18.71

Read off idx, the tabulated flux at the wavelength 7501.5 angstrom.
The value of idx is 21.29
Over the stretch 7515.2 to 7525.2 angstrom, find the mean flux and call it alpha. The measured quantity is 21.6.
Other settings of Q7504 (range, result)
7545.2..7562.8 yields 18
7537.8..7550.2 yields 19.07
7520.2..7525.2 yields 20.82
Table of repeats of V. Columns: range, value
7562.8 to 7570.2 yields 20.4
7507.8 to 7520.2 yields 20.22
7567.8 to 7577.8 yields 21.71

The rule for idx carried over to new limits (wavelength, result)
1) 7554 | 18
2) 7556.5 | 21.57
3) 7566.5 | 20.4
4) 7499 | 21.77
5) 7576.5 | 22.2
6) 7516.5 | 21.51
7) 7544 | 20.06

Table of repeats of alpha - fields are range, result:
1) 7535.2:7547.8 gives 19.9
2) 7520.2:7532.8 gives 21.8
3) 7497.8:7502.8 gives 21.5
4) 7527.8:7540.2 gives 21.3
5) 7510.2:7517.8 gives 21.6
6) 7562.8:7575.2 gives 21.4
